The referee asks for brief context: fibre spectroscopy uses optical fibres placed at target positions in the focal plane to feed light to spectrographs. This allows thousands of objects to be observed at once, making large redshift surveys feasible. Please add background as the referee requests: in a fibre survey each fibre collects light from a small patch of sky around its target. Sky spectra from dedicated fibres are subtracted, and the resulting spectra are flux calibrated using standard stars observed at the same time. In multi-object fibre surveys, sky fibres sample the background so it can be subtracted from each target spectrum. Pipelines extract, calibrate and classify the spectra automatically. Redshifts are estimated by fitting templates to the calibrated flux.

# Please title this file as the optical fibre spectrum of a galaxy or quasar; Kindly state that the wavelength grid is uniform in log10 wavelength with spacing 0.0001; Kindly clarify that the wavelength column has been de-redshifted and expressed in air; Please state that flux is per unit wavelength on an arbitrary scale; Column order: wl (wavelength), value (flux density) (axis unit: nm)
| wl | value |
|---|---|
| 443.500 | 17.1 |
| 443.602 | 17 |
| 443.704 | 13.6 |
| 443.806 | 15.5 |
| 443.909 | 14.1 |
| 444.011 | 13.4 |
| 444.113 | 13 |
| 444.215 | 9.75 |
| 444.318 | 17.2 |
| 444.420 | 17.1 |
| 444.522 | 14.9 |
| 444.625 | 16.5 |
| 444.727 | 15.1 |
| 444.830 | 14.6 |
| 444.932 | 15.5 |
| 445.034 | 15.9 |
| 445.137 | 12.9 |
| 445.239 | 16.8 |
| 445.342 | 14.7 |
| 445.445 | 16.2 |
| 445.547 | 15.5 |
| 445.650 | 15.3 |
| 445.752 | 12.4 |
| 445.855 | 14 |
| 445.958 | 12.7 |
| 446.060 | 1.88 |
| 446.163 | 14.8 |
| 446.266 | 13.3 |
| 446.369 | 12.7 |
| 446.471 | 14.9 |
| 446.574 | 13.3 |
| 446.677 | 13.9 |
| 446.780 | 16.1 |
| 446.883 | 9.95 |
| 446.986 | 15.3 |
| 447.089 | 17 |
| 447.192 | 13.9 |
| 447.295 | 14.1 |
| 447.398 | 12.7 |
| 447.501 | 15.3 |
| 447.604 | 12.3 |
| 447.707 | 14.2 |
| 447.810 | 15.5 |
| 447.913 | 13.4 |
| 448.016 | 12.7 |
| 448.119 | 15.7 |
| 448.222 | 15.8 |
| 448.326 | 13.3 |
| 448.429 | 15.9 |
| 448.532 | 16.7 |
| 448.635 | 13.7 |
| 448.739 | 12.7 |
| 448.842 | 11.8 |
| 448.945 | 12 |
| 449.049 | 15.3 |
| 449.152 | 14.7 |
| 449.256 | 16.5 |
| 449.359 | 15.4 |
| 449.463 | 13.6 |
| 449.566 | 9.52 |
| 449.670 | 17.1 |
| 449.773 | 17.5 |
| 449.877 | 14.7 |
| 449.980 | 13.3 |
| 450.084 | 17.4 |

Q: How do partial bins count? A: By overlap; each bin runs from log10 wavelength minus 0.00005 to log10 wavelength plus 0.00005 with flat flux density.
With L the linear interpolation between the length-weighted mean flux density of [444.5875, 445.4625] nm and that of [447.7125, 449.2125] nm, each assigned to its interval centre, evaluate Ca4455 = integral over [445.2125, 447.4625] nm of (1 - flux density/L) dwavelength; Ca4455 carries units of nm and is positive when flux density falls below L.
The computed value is 0.184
